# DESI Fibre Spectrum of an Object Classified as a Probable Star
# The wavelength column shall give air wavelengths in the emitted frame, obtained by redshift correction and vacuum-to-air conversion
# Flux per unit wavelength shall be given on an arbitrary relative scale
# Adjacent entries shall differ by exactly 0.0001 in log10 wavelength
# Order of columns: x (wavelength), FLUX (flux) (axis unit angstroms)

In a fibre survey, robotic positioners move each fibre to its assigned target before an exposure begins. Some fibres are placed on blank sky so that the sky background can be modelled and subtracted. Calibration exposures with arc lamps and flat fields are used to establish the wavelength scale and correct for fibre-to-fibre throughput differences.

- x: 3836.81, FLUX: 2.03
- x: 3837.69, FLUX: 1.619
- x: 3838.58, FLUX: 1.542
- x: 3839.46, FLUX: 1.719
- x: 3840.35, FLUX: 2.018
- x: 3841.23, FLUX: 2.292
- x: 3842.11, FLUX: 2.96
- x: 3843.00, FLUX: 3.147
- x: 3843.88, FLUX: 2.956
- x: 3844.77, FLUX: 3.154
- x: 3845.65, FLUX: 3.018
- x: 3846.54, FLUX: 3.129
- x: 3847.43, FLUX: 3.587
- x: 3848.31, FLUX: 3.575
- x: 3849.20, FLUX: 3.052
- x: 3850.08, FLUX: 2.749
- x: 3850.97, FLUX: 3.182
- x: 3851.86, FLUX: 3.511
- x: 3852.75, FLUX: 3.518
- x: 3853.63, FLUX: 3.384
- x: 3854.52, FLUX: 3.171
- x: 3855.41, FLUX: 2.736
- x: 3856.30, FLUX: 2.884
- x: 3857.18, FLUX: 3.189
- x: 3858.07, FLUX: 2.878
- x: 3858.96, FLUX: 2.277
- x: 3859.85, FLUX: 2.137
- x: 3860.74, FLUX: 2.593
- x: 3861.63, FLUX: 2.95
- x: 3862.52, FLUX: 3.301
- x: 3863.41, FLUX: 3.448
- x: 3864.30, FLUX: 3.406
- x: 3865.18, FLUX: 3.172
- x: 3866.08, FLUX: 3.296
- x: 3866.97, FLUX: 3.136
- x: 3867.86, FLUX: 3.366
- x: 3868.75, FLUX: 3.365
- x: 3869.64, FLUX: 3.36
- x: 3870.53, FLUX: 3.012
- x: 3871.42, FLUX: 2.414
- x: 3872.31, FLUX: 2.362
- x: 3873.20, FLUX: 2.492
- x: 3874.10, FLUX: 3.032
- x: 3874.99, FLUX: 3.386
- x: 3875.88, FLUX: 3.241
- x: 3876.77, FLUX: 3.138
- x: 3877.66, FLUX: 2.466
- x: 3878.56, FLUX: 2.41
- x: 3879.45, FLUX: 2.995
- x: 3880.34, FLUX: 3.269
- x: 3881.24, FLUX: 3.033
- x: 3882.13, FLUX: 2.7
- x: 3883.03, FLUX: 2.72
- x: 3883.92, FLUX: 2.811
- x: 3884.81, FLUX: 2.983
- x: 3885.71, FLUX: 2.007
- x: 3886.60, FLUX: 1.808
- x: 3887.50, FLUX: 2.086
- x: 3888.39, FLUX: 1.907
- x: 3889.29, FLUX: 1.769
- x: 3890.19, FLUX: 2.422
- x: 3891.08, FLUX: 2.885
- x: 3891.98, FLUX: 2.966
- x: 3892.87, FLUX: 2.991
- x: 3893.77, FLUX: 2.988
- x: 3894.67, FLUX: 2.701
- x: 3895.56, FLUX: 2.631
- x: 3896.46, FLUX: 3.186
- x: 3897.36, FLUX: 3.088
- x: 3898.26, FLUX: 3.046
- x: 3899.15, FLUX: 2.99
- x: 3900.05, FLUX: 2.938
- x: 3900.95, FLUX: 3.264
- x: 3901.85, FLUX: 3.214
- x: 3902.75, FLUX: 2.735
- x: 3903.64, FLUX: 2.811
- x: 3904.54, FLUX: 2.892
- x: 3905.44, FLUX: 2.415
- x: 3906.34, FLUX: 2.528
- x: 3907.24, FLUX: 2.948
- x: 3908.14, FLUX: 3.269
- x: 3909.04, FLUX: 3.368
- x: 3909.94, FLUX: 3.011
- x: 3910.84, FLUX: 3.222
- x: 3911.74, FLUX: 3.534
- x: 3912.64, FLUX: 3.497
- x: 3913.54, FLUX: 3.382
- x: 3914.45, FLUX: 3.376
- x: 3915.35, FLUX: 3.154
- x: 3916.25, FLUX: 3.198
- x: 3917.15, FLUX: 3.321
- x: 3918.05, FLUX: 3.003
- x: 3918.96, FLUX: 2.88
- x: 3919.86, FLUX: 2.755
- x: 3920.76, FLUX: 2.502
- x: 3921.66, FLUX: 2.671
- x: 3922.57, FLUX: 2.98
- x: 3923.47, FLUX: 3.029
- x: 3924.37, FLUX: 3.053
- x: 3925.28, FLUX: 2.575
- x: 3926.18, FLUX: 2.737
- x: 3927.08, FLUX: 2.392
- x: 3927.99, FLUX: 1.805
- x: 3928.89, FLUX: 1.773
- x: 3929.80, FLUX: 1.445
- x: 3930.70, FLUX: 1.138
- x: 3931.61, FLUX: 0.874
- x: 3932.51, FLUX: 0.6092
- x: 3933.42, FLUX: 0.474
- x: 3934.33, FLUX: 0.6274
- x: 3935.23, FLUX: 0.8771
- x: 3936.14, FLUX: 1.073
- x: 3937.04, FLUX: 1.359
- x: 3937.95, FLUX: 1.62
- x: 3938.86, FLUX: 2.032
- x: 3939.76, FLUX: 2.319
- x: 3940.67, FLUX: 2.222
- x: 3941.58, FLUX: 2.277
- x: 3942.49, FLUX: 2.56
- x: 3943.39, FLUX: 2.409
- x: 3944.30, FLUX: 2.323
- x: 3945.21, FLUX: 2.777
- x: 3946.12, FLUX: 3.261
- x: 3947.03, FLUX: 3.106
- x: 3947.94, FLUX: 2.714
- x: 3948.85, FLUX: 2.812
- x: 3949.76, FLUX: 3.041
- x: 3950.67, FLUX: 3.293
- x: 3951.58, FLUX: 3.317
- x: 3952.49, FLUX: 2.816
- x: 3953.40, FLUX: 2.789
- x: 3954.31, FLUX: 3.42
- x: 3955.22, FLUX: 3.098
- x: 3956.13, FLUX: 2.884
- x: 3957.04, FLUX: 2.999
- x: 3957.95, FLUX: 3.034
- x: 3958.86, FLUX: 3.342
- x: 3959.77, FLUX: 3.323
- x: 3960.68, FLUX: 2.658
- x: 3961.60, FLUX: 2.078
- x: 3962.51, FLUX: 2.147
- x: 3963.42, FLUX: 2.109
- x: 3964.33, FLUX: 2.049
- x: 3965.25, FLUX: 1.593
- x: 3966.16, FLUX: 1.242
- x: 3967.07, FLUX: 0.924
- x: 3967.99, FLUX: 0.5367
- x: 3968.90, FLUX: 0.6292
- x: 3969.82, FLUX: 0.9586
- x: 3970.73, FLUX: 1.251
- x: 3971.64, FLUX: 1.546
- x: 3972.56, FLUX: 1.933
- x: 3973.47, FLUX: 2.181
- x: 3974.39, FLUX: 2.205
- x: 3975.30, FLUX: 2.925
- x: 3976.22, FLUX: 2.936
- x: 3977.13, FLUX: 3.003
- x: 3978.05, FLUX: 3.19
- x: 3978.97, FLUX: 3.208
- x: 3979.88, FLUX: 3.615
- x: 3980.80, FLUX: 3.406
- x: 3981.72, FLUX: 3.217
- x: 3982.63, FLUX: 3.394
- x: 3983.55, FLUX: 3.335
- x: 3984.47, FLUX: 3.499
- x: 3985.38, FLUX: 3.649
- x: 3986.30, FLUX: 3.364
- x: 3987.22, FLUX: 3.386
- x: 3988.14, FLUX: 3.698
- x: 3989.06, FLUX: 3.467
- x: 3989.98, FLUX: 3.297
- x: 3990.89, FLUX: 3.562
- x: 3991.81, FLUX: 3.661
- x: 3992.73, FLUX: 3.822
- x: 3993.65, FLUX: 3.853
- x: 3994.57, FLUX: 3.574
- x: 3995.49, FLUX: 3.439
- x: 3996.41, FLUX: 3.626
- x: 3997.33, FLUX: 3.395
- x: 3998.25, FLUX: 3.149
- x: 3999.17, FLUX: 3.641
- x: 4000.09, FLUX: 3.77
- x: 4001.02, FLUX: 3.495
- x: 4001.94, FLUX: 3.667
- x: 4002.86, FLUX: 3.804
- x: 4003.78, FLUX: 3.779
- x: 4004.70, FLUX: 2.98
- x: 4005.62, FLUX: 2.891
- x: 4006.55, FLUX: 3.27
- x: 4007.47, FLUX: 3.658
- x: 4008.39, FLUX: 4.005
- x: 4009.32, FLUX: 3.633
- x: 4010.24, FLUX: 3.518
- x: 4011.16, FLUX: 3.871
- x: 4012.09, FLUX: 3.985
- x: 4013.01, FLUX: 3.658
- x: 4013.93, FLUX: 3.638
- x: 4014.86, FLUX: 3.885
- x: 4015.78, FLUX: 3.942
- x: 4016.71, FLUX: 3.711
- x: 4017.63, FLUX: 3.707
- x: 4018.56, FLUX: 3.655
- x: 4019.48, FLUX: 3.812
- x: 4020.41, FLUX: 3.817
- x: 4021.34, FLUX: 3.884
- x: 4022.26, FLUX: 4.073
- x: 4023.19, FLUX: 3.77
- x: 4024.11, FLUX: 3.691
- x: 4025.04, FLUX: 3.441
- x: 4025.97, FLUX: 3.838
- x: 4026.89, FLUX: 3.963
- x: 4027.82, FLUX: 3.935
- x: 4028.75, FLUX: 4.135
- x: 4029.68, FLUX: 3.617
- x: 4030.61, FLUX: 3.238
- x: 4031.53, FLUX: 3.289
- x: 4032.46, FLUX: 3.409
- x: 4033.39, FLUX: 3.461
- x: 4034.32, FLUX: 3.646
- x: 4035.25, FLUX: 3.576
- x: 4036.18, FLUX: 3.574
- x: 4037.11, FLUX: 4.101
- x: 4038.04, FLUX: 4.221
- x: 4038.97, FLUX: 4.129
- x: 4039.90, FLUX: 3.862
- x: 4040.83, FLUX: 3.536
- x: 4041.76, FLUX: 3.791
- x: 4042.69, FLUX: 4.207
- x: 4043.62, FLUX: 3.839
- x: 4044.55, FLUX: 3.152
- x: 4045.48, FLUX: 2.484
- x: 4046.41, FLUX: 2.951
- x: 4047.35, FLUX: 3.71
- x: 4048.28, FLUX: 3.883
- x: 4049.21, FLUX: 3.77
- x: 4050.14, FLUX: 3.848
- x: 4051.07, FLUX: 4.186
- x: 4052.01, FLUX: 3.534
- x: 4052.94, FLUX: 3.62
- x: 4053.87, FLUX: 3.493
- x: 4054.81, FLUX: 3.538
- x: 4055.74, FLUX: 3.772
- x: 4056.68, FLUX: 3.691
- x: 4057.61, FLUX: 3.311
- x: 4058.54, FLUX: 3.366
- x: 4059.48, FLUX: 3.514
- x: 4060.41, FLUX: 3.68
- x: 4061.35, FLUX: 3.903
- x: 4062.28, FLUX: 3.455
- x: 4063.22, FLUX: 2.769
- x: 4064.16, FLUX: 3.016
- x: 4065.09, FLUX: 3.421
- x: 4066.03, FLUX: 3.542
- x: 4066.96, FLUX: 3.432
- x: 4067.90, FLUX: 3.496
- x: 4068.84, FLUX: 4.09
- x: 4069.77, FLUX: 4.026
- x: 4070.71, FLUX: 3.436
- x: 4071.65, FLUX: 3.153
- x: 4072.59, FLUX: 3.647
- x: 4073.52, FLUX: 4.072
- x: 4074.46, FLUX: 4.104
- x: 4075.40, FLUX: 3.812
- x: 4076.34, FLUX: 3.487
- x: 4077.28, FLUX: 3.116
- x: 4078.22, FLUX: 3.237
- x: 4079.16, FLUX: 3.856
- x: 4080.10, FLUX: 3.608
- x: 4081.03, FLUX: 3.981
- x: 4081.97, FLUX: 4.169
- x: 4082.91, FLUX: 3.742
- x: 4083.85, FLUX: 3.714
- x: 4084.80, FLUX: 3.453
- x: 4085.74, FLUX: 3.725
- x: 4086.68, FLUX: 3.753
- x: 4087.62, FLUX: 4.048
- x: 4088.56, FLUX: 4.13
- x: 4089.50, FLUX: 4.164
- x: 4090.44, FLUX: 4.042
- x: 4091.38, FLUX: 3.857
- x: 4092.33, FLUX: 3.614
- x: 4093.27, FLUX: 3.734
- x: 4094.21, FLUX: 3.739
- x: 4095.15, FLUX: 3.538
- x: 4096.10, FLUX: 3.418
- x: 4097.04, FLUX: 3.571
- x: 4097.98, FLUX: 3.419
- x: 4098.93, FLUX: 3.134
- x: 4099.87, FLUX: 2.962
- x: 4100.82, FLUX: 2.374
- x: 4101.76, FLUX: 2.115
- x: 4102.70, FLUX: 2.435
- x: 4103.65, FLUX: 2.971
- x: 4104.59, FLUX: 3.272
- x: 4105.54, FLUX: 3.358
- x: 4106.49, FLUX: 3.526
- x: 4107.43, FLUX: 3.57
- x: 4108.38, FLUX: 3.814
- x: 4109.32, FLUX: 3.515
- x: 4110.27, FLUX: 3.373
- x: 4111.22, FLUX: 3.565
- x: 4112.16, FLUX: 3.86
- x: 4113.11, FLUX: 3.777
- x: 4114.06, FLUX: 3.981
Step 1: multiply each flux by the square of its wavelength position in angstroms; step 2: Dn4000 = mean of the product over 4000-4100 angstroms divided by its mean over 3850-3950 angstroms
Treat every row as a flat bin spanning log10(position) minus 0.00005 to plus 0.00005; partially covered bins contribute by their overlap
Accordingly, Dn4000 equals 1.47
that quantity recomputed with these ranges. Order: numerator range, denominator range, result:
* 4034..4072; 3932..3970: 1.73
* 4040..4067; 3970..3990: 1.24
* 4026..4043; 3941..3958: 1.36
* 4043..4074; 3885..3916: 1.34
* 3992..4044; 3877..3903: 1.44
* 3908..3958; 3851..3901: 0.90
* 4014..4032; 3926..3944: 2.42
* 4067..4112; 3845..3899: 1.36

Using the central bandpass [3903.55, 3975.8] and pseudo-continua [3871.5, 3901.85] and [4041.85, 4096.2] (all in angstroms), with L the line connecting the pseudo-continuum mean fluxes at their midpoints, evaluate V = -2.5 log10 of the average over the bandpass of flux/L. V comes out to 0.25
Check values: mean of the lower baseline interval 2.75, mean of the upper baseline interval 3.64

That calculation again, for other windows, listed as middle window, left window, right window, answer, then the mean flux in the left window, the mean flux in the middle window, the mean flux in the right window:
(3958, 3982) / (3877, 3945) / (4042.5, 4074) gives 0.29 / 2.53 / 2.25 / 3.55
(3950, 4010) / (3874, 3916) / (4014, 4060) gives 0.14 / 2.88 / 2.95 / 3.68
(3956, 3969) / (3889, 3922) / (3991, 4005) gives 0.49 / 2.97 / 2.12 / 3.58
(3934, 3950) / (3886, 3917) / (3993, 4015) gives 0.40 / 2.89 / 2.19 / 3.59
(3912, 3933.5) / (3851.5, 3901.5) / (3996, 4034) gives 0.25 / 2.88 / 2.48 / 3.65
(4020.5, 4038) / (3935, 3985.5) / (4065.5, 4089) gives -0.16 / 2.47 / 3.72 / 3.71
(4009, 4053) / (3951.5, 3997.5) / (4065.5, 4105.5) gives -0.17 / 2.79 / 3.71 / 3.55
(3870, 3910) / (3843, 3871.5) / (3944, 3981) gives 0.05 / 3.1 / 2.78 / 2.5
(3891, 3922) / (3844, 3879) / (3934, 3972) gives -0.14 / 3.04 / 3.01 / 2.23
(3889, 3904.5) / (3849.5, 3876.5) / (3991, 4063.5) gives 0.10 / 3.03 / 2.87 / 3.64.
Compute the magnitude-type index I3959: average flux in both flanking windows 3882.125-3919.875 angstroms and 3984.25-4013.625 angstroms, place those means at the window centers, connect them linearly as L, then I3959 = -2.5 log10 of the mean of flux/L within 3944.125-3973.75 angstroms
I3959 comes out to 0.35 mag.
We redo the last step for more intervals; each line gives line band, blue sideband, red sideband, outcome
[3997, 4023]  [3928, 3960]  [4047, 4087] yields -0.21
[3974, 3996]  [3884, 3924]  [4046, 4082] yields -0.04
